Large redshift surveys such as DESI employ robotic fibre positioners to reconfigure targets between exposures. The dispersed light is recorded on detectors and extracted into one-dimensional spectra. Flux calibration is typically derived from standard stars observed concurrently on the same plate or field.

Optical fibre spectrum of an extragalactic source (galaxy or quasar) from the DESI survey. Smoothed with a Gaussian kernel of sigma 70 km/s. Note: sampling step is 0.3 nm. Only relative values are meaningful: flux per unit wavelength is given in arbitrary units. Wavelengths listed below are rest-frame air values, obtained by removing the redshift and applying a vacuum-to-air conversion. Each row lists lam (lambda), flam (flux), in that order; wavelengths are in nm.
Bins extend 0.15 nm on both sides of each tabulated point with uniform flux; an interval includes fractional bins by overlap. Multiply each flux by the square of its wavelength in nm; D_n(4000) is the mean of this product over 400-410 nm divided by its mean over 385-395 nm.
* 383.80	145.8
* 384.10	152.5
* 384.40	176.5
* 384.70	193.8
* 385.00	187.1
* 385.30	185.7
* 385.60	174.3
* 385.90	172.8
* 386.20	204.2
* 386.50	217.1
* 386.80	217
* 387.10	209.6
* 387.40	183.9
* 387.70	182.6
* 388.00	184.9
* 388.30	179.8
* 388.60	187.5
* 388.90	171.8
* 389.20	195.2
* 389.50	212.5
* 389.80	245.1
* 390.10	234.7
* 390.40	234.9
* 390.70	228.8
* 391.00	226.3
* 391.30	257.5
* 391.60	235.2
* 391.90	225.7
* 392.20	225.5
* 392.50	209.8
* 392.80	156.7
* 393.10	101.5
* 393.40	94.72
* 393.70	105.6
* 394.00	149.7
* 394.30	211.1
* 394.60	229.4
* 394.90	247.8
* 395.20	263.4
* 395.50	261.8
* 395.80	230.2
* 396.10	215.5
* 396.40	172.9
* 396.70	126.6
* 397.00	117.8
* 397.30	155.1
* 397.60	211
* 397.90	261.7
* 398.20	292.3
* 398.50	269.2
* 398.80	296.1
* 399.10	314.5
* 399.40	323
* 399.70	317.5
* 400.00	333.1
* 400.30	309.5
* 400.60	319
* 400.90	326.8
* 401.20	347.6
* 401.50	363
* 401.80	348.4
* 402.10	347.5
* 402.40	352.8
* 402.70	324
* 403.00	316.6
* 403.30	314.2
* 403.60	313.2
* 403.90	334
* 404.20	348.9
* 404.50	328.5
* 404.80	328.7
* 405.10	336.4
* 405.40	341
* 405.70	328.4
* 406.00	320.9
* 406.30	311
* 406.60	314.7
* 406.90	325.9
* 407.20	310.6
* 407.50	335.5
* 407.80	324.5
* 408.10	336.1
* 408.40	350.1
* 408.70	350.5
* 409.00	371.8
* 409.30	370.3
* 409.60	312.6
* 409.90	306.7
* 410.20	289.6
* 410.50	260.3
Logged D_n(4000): 1.83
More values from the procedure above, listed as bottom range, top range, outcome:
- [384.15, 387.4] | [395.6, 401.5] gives 1.46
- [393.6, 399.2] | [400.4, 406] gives 1.59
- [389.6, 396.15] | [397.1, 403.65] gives 1.52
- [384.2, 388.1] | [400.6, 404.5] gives 1.91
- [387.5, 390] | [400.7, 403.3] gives 1.85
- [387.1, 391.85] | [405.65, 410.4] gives 1.70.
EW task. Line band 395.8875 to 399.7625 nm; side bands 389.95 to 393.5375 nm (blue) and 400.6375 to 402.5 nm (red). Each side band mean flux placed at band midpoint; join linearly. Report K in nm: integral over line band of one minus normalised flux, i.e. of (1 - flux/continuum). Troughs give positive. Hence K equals 0.79 nm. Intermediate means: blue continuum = 203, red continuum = 346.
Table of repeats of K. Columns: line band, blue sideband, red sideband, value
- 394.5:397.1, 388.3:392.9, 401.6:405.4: 0.528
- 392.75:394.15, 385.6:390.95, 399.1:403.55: 0.743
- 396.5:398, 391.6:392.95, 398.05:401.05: 0.579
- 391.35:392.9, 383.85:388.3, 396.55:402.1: 0.098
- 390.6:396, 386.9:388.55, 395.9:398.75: -0.116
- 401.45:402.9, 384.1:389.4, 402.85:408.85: -0.209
